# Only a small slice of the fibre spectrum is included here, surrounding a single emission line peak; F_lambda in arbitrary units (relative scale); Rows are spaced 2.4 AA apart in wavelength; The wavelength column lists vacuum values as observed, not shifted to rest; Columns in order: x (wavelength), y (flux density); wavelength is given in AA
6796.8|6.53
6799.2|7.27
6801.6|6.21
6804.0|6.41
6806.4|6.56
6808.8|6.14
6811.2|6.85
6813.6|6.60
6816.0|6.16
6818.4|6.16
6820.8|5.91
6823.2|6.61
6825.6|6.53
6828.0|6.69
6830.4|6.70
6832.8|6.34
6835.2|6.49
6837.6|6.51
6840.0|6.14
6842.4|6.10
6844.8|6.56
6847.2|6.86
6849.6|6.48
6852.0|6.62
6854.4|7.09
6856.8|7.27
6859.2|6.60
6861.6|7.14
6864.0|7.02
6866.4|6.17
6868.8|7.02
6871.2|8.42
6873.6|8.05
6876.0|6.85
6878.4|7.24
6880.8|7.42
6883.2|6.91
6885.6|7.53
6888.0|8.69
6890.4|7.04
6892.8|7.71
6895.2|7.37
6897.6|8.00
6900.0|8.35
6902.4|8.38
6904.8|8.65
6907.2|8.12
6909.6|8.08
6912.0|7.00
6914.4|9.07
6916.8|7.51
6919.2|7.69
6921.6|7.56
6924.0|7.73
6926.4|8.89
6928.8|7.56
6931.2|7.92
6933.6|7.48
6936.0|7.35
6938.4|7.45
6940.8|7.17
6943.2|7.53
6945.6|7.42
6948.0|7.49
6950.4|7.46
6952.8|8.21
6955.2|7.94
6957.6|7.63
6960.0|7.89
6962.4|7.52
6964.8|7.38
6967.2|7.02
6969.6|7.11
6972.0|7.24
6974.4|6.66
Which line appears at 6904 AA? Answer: C III] 1909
